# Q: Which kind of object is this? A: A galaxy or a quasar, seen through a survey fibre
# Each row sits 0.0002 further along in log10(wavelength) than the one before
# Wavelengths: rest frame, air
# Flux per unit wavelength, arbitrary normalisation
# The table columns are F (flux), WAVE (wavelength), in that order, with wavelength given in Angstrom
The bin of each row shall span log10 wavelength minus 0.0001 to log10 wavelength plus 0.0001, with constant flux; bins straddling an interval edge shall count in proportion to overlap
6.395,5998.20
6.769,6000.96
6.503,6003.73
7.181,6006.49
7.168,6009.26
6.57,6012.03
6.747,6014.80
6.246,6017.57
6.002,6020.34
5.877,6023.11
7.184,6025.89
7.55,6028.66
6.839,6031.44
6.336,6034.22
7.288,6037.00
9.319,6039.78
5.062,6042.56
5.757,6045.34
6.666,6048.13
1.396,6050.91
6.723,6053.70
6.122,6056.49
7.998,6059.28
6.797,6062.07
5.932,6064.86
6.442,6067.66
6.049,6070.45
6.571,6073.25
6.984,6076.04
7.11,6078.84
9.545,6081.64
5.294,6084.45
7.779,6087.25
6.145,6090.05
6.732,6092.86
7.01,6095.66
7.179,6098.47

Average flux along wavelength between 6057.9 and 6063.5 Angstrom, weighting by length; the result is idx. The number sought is 7.39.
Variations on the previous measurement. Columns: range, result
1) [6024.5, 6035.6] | 6.98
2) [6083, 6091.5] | 6.42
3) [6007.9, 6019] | 6.68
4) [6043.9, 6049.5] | 6.2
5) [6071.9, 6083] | 7.55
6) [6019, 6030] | 6.65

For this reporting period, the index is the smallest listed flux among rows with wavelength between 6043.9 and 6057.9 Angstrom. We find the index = 1.396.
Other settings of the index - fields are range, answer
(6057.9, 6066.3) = 5.932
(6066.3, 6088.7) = 5.294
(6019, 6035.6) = 5.877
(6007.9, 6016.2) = 6.57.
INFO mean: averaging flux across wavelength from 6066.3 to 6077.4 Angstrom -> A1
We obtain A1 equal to 6.52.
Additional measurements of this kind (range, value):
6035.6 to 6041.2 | 8.29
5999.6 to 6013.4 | 6.84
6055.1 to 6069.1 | 6.66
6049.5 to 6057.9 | 4.76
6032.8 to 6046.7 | 6.76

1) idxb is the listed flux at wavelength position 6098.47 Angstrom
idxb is 7.179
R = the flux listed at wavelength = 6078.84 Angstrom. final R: 7.11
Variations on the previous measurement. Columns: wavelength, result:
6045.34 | 5.757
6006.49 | 7.181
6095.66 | 7.01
